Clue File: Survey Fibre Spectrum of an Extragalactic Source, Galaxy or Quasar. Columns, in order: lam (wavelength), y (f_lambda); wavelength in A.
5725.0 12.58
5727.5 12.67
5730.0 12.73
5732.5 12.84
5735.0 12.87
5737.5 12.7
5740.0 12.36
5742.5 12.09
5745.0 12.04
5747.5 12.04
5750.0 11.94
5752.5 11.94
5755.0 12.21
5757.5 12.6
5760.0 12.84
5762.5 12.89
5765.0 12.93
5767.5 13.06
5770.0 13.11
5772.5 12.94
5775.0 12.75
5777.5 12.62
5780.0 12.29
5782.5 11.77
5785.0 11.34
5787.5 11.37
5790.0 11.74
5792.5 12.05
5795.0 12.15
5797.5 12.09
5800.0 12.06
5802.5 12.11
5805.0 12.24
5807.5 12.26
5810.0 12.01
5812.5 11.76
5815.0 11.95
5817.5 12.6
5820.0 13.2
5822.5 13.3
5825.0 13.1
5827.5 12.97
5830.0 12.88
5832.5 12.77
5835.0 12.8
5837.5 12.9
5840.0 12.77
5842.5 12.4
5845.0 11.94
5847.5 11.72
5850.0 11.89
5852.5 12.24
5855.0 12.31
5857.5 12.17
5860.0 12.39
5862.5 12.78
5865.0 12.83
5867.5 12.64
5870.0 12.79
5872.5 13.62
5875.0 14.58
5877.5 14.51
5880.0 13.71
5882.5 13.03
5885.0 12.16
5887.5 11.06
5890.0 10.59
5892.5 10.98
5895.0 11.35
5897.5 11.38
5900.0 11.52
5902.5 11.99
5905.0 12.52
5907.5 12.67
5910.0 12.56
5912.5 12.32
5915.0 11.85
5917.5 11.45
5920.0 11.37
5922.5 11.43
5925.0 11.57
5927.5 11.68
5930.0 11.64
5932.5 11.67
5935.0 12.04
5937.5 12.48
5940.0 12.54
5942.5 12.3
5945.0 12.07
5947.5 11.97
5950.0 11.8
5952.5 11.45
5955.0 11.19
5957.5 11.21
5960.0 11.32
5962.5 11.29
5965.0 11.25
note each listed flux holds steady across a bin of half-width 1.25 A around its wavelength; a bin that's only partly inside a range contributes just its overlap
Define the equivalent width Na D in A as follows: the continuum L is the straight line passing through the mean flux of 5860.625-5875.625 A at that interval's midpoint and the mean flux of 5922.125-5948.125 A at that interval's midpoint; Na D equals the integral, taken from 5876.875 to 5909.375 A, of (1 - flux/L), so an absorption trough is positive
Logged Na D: 1.6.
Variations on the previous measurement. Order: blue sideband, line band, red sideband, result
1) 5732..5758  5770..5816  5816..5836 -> 2.1 A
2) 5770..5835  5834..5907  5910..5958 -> -1.9 A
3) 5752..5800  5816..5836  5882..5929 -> -1.4 A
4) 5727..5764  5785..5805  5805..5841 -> 1.0 A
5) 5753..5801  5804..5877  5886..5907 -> -4.6 A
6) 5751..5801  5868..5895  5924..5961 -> -1.4 A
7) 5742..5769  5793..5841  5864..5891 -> 0.6 A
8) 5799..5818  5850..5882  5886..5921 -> -3.1 A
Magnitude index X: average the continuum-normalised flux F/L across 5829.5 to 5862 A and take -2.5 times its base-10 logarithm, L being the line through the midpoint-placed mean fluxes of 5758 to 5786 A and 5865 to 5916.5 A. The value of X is 0.007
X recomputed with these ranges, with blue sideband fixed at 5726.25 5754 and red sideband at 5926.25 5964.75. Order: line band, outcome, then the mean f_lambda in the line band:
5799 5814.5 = 0.01 mag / 12.1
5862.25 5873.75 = -0.08 mag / 12.9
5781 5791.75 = 0.06 mag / 11.6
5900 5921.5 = -0.02 mag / 12.1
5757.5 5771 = -0.05 mag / 12.9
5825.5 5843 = -0.06 mag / 12.8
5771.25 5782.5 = -0.02 mag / 12.6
